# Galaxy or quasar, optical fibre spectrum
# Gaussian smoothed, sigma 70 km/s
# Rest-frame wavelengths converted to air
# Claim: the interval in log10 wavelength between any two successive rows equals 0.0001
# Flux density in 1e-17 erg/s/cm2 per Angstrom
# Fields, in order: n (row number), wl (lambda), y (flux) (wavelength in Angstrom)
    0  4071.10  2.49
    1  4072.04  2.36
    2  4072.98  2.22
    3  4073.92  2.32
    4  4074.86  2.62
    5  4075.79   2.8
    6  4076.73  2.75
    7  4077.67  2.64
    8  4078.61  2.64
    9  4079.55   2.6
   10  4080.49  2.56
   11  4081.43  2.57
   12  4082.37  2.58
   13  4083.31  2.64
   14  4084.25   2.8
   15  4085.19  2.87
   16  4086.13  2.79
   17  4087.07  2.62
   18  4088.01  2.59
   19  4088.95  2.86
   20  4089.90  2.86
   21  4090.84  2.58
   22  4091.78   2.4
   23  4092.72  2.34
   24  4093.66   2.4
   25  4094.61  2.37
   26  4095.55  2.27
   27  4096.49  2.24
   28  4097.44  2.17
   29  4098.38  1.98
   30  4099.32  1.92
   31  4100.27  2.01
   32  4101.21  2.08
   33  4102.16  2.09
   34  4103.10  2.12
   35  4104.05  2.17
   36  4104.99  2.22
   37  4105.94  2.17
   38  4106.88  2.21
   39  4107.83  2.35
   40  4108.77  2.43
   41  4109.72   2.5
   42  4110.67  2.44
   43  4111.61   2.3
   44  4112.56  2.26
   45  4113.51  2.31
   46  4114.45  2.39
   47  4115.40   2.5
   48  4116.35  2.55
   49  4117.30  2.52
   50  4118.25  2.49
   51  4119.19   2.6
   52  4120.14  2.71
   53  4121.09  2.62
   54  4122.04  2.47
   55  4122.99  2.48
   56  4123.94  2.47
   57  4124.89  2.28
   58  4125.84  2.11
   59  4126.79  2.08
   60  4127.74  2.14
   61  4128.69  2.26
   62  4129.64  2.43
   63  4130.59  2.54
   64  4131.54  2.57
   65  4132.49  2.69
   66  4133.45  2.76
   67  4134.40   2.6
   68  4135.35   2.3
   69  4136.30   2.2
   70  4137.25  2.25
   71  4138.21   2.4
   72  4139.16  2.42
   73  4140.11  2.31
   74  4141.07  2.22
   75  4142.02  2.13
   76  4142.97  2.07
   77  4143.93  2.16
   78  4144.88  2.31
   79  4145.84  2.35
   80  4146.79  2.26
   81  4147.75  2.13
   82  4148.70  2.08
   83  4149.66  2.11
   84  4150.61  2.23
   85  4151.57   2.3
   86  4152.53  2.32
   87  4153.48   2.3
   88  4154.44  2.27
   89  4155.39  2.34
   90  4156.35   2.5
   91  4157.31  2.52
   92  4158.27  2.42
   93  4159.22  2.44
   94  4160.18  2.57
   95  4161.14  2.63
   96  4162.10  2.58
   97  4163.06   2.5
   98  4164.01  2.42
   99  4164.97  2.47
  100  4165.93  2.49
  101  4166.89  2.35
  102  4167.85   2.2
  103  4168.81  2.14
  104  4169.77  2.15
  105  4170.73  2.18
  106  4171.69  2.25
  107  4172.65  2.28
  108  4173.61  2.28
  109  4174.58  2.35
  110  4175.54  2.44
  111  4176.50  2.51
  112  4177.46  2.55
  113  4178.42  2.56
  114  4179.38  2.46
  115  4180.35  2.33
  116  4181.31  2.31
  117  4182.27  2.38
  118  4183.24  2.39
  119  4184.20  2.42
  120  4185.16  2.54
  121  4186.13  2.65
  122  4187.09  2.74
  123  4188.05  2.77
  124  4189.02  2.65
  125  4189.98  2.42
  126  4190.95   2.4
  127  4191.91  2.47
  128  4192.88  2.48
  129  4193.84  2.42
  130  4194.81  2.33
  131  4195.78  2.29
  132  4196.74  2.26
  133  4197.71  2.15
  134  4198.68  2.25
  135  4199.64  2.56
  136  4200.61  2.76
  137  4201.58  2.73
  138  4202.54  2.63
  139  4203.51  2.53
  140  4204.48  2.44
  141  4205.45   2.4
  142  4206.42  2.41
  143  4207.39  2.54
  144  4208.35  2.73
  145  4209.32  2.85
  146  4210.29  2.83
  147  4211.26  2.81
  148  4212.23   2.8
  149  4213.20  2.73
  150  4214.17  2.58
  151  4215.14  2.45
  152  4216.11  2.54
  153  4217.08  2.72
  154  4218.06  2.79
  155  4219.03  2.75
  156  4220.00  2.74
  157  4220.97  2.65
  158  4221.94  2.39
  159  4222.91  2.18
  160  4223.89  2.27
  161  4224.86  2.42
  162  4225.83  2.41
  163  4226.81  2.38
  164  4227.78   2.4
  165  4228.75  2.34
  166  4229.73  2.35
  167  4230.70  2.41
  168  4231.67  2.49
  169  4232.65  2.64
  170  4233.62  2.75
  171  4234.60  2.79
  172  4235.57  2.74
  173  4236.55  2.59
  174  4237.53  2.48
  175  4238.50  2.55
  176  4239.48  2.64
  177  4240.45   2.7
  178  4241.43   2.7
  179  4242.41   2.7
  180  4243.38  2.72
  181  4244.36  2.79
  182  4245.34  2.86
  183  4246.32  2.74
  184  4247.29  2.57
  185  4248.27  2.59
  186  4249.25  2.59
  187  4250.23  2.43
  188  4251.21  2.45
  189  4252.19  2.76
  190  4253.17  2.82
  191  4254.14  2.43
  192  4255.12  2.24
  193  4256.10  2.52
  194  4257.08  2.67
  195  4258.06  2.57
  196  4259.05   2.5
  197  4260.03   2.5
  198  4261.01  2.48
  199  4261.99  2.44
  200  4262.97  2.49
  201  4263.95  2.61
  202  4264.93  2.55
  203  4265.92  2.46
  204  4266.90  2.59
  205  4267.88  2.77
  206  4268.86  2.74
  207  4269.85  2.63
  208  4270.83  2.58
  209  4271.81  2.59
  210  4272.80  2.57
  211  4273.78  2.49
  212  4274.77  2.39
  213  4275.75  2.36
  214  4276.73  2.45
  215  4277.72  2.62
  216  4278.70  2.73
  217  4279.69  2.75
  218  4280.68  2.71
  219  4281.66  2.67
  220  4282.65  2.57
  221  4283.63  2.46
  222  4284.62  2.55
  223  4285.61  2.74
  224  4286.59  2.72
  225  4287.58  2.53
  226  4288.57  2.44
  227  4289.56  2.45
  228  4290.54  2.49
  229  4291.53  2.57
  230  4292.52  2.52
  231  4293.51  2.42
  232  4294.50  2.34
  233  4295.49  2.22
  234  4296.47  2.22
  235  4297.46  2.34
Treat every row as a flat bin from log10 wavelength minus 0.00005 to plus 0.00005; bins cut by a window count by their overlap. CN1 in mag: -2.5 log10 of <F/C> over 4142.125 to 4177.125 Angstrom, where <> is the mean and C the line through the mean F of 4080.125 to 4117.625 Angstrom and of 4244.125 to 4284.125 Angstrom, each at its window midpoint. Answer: 0.061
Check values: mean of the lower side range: 2.4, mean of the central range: 2.33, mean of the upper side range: 2.58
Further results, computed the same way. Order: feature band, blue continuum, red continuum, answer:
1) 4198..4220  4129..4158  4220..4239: -0.07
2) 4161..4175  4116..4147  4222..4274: 0.04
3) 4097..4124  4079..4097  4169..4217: 0.10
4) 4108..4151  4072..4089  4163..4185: 0.06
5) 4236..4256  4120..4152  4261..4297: -0.05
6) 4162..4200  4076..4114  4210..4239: 0.05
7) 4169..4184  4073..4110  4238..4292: 0.07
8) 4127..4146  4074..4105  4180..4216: 0.06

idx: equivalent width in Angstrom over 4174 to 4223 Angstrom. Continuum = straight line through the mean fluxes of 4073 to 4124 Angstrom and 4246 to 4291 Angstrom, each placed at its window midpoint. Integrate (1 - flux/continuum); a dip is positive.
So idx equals -0.33 Angstrom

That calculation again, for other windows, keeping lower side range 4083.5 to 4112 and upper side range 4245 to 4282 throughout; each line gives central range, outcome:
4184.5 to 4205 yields -0.05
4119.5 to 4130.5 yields 0.14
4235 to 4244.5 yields -0.41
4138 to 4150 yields 1.02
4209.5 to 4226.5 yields -0.50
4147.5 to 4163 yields 0.50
